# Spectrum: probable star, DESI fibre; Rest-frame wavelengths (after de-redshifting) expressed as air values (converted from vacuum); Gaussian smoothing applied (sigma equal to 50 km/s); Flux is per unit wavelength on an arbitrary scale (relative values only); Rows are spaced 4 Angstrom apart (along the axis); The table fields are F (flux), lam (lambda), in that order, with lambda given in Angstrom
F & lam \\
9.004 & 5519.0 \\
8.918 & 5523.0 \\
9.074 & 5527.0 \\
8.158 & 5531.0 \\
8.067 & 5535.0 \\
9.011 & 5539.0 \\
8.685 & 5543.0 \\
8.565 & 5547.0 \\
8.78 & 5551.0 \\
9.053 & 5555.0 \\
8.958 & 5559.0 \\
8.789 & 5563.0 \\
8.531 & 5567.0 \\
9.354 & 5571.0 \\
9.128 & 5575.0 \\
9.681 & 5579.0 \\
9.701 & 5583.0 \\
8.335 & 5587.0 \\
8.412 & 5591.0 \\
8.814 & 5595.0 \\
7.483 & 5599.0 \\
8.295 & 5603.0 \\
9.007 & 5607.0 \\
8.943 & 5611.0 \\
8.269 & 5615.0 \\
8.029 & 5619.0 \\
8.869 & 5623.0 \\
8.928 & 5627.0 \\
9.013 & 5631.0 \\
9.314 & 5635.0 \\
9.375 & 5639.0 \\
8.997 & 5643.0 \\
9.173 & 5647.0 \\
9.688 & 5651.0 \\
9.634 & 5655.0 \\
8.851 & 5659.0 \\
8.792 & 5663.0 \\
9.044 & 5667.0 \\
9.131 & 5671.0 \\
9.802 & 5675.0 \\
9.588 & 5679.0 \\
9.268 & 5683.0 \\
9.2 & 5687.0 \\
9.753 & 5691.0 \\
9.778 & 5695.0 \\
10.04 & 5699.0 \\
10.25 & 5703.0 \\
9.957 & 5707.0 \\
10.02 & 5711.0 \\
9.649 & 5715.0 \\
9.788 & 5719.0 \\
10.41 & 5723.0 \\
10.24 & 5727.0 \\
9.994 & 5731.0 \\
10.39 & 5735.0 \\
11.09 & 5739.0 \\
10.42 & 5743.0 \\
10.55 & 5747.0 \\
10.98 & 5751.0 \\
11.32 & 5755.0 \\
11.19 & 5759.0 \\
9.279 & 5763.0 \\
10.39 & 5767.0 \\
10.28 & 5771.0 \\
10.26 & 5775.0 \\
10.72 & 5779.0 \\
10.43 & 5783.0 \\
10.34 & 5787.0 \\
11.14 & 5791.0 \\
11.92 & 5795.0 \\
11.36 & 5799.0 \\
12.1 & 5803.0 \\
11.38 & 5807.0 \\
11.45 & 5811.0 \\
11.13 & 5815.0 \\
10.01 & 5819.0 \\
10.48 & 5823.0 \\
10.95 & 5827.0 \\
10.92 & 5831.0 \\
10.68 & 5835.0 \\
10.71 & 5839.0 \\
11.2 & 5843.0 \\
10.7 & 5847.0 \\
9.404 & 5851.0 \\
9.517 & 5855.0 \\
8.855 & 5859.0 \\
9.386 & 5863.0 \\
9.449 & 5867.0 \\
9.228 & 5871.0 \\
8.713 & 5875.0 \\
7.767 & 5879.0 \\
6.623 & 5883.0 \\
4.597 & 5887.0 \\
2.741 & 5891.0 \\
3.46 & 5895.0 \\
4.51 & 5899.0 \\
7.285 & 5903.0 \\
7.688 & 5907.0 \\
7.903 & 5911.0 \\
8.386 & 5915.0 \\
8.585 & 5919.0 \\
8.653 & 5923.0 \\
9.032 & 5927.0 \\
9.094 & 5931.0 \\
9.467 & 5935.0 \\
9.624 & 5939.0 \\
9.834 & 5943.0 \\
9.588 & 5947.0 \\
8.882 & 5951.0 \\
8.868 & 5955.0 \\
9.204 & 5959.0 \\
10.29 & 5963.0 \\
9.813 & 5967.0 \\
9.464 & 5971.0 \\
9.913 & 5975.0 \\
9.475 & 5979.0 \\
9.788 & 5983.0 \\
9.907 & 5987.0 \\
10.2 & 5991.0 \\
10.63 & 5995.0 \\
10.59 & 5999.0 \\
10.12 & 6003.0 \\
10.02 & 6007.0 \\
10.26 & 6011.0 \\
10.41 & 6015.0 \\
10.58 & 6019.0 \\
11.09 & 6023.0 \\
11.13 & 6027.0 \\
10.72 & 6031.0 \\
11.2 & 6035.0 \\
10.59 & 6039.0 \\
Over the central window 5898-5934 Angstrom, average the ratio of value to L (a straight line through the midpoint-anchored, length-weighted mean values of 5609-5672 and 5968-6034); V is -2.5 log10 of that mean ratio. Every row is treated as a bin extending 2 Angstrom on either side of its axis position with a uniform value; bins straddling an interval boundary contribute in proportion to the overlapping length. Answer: 0.23 mag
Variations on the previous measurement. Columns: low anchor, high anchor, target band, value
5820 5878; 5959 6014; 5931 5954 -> 0.07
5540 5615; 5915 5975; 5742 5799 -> -0.18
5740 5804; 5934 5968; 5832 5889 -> 0.12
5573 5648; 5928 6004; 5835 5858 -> -0.10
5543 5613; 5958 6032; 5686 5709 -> -0.07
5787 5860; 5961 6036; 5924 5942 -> 0.13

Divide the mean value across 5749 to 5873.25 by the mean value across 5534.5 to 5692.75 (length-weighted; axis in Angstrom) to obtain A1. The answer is 1.2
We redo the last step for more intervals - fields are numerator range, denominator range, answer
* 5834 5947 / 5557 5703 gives 0.92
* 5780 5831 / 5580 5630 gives 1.28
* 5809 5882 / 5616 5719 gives 1.07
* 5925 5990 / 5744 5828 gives 0.88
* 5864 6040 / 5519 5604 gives 1.02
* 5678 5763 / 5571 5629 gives 1.17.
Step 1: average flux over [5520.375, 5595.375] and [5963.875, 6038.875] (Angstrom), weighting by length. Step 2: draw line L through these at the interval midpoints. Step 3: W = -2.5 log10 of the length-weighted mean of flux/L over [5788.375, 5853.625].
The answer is -0.13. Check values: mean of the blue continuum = 8.84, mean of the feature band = 11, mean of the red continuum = 10.3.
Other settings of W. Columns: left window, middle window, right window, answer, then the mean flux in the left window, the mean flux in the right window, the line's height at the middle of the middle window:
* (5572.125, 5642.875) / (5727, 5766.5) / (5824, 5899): -0.22 mag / 8.81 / 8.52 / 8.65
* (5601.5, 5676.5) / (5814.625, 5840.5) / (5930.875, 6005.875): -0.13 mag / 9.01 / 9.74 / 9.43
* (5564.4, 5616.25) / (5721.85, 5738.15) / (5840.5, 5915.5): -0.24 mag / 8.77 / 7.77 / 8.28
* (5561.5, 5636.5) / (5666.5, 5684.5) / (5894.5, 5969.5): -0.08 mag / 8.78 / 8.54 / 8.72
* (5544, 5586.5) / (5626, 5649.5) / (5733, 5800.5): 0.05 mag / 9.02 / 10.7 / 9.63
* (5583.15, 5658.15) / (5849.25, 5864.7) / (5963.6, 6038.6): 0.05 mag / 8.83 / 10.3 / 9.74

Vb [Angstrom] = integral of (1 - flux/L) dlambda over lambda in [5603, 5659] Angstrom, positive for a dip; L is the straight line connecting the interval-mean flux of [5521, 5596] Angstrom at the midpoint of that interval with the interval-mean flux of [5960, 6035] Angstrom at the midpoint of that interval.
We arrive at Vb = 0.56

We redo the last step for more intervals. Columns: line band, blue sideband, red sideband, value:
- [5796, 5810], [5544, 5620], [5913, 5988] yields -3.9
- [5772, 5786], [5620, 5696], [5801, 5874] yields -0.6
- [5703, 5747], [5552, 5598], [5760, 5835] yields -0.1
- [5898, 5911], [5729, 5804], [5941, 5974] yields 3.9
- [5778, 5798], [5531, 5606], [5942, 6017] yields -3.4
